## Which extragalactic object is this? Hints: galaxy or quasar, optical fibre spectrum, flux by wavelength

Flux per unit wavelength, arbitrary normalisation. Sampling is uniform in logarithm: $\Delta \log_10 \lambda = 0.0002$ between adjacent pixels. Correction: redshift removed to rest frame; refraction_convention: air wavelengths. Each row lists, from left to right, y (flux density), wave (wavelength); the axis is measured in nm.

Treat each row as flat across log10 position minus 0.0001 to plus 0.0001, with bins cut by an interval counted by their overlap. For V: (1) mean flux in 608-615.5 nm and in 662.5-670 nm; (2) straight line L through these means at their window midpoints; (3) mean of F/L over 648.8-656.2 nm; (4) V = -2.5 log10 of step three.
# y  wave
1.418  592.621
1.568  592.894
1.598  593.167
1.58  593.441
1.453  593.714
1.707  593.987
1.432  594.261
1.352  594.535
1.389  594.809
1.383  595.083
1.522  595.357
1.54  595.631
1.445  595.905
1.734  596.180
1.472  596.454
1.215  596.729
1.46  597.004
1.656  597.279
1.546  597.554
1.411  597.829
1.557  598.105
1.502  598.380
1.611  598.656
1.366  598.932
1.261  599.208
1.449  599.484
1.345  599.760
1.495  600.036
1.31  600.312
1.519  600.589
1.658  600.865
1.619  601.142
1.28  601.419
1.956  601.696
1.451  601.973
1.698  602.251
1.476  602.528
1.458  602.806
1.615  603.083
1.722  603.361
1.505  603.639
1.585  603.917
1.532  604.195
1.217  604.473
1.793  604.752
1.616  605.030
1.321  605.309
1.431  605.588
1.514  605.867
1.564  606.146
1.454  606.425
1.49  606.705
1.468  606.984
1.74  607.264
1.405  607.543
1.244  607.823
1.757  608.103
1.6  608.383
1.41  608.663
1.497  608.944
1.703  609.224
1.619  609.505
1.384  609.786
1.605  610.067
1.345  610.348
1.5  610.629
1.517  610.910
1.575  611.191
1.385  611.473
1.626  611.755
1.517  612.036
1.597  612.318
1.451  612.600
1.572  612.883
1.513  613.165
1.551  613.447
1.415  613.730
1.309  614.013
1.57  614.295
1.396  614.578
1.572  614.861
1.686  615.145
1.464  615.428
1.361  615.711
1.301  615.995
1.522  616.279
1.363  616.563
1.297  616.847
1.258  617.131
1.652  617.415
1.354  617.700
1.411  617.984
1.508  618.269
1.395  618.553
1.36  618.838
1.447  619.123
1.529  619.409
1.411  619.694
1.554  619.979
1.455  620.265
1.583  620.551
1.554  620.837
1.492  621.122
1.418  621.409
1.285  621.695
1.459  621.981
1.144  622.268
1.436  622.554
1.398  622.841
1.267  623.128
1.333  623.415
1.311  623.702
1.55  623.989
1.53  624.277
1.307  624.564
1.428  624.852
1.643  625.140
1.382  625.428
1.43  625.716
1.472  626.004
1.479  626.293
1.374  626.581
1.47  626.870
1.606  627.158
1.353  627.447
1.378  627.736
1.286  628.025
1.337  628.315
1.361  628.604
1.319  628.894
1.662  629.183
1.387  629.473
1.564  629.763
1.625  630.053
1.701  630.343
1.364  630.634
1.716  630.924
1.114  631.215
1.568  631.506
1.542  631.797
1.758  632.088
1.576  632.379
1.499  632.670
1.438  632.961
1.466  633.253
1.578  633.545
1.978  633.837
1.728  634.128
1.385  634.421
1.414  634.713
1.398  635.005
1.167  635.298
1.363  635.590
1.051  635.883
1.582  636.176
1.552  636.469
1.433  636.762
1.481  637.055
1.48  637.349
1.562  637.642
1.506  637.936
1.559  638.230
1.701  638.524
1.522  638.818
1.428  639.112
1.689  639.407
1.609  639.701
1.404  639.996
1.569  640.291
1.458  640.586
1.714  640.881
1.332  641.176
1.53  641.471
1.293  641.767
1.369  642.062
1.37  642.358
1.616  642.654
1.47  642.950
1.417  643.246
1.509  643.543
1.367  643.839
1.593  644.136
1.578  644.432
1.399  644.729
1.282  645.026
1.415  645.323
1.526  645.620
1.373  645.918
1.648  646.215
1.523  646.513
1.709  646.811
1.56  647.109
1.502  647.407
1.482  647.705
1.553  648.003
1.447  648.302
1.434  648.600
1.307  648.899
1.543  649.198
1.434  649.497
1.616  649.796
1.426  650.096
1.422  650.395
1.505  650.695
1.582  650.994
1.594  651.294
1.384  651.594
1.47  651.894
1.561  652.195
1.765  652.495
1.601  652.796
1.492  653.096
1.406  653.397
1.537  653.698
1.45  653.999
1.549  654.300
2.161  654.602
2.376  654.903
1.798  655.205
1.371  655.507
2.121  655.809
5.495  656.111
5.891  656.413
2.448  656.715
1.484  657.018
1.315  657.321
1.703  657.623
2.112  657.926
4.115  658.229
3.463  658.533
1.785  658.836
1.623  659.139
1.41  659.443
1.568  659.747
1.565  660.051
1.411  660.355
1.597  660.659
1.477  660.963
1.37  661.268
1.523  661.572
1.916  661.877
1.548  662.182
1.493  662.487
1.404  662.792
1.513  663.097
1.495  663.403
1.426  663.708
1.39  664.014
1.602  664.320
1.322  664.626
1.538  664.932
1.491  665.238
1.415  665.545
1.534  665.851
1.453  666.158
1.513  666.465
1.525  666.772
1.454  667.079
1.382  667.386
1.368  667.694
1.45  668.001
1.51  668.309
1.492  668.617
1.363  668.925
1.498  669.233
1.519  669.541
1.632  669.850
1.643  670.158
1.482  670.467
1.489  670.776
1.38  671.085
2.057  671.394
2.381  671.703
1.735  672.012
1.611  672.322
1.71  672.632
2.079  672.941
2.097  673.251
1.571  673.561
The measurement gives -0.17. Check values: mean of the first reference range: 1.52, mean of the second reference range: 1.47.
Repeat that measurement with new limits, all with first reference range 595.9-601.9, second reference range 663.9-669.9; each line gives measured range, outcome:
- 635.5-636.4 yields 0.102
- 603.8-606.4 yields -0.009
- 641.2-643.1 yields 0.033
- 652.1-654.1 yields -0.051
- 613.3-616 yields 0.013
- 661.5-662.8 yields -0.090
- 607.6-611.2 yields -0.017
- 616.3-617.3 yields 0.112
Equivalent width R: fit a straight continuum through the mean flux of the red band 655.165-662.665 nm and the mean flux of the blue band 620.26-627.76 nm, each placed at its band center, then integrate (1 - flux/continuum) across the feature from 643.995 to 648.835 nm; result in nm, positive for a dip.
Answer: 1.00 nm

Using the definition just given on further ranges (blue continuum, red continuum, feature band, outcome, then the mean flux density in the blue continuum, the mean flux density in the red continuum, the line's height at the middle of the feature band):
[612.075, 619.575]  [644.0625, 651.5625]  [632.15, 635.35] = -0.11 nm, 1.46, 1.5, 1.48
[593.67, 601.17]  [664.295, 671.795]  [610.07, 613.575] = -0.06 nm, 1.48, 1.53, 1.49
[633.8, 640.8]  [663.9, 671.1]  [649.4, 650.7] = 0.01 nm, 1.5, 1.48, 1.49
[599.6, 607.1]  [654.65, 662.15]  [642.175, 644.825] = 0.70 nm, 1.52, 2.19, 2.01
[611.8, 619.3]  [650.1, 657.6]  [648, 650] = 0.46 nm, 1.46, 1.98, 1.91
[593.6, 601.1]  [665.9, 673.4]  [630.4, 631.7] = 0.07 nm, 1.48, 1.62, 1.54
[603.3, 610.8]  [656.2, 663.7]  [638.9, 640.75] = 0.29 nm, 1.52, 1.99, 1.81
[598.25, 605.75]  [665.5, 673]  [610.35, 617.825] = 0.26 nm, 1.51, 1.58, 1.52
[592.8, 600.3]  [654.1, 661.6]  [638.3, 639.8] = 0.29 nm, 1.48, 2.19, 1.98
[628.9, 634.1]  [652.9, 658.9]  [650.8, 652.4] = 0.50 nm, 1.56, 2.36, 2.22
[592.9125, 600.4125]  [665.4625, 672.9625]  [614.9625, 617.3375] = 0.14 nm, 1.48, 1.58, 1.5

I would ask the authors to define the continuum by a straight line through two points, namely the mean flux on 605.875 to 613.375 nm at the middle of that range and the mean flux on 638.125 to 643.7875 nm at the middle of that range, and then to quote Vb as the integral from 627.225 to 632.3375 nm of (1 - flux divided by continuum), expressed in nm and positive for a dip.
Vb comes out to 0.10 nm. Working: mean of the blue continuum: 1.52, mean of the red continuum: 1.5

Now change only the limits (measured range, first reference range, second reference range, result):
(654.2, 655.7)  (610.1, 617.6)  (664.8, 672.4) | -0.32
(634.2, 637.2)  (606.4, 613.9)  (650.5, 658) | 0.68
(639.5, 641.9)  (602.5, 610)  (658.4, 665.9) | 0.11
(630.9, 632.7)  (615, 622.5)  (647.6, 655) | -0.06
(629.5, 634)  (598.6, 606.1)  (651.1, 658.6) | 0.76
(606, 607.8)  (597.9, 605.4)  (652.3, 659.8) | 0.09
